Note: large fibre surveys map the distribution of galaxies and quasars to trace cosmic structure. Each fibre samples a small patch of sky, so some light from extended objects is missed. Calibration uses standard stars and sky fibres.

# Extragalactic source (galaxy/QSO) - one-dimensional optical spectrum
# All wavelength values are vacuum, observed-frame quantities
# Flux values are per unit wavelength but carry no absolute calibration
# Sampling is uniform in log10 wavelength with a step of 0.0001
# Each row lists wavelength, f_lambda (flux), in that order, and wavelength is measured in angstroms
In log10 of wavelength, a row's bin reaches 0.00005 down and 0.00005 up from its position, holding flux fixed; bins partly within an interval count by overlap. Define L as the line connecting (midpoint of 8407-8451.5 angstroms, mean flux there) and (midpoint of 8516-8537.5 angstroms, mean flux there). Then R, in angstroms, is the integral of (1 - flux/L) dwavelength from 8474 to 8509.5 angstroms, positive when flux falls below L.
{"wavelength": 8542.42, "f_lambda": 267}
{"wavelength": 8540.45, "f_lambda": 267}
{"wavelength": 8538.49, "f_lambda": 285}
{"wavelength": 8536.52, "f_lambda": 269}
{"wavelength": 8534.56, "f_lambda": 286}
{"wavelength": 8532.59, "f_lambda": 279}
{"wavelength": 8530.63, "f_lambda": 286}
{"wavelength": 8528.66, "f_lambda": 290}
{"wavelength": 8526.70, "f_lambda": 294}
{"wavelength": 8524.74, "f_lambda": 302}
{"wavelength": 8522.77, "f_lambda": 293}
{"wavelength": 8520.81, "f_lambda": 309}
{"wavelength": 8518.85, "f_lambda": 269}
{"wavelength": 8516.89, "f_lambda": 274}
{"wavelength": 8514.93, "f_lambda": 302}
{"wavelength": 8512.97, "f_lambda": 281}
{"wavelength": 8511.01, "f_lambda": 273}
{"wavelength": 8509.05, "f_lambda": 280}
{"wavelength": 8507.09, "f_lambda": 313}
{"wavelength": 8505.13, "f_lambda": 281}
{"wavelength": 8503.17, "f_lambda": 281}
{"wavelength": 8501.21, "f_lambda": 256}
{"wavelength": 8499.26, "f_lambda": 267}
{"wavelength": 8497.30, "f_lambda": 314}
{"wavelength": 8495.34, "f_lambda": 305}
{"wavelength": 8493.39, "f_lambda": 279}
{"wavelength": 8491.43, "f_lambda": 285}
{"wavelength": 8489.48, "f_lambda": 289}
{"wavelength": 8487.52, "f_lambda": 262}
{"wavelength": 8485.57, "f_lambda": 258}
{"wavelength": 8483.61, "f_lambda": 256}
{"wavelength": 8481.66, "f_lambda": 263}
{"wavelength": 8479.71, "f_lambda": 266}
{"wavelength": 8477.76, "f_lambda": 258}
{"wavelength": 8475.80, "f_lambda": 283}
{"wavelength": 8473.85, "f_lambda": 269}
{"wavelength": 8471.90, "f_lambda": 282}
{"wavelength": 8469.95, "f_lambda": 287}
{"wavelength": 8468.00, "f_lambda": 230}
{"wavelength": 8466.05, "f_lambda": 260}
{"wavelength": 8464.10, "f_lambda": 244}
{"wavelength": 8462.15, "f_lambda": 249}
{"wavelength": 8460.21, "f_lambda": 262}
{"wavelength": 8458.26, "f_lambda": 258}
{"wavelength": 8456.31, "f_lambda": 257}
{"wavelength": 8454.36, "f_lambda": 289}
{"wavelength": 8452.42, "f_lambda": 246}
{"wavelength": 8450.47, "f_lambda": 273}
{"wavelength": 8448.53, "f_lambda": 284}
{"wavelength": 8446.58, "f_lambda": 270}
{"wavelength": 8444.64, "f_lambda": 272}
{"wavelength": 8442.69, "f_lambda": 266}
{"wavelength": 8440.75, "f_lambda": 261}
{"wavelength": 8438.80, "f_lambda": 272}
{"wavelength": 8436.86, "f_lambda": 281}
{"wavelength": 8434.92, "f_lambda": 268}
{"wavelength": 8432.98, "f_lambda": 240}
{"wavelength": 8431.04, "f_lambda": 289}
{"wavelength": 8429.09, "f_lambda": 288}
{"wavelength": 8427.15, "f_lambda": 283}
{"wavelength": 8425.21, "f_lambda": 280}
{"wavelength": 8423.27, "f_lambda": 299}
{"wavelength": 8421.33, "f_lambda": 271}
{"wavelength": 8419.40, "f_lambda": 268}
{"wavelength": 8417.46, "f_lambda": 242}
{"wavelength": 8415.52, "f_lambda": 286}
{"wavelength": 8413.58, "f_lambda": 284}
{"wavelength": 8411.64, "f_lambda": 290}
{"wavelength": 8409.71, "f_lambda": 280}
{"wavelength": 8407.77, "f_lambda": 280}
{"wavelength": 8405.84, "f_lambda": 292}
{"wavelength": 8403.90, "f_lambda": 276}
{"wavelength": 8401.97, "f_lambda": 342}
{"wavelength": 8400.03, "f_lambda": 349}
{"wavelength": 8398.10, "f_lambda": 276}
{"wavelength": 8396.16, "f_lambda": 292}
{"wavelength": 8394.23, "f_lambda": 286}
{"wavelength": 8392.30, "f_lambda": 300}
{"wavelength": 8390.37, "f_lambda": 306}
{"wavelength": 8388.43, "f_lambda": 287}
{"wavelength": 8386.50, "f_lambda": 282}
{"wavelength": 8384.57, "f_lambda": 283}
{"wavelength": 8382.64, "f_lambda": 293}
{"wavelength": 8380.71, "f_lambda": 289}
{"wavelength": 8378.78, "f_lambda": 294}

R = 0.6 angstroms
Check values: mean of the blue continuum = 275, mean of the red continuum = 287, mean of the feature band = 277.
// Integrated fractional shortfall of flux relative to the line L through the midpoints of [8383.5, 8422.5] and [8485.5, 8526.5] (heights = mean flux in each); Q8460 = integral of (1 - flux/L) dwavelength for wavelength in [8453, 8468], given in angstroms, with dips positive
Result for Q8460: 1.5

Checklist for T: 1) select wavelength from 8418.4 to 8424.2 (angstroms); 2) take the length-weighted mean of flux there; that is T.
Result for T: 279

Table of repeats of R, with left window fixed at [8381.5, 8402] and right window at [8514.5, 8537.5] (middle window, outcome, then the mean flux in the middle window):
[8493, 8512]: 0.3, 285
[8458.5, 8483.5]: 2.5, 262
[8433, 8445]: 1.1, 267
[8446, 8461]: 1.3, 267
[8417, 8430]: 0.8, 277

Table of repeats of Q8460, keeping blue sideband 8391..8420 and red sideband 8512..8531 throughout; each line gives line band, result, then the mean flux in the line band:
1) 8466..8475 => 0.7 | 267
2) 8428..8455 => 1.8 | 271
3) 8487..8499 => 0.1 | 289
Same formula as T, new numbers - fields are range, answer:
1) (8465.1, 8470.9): 259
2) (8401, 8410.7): 294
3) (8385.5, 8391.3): 291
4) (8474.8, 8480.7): 269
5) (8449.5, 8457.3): 266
